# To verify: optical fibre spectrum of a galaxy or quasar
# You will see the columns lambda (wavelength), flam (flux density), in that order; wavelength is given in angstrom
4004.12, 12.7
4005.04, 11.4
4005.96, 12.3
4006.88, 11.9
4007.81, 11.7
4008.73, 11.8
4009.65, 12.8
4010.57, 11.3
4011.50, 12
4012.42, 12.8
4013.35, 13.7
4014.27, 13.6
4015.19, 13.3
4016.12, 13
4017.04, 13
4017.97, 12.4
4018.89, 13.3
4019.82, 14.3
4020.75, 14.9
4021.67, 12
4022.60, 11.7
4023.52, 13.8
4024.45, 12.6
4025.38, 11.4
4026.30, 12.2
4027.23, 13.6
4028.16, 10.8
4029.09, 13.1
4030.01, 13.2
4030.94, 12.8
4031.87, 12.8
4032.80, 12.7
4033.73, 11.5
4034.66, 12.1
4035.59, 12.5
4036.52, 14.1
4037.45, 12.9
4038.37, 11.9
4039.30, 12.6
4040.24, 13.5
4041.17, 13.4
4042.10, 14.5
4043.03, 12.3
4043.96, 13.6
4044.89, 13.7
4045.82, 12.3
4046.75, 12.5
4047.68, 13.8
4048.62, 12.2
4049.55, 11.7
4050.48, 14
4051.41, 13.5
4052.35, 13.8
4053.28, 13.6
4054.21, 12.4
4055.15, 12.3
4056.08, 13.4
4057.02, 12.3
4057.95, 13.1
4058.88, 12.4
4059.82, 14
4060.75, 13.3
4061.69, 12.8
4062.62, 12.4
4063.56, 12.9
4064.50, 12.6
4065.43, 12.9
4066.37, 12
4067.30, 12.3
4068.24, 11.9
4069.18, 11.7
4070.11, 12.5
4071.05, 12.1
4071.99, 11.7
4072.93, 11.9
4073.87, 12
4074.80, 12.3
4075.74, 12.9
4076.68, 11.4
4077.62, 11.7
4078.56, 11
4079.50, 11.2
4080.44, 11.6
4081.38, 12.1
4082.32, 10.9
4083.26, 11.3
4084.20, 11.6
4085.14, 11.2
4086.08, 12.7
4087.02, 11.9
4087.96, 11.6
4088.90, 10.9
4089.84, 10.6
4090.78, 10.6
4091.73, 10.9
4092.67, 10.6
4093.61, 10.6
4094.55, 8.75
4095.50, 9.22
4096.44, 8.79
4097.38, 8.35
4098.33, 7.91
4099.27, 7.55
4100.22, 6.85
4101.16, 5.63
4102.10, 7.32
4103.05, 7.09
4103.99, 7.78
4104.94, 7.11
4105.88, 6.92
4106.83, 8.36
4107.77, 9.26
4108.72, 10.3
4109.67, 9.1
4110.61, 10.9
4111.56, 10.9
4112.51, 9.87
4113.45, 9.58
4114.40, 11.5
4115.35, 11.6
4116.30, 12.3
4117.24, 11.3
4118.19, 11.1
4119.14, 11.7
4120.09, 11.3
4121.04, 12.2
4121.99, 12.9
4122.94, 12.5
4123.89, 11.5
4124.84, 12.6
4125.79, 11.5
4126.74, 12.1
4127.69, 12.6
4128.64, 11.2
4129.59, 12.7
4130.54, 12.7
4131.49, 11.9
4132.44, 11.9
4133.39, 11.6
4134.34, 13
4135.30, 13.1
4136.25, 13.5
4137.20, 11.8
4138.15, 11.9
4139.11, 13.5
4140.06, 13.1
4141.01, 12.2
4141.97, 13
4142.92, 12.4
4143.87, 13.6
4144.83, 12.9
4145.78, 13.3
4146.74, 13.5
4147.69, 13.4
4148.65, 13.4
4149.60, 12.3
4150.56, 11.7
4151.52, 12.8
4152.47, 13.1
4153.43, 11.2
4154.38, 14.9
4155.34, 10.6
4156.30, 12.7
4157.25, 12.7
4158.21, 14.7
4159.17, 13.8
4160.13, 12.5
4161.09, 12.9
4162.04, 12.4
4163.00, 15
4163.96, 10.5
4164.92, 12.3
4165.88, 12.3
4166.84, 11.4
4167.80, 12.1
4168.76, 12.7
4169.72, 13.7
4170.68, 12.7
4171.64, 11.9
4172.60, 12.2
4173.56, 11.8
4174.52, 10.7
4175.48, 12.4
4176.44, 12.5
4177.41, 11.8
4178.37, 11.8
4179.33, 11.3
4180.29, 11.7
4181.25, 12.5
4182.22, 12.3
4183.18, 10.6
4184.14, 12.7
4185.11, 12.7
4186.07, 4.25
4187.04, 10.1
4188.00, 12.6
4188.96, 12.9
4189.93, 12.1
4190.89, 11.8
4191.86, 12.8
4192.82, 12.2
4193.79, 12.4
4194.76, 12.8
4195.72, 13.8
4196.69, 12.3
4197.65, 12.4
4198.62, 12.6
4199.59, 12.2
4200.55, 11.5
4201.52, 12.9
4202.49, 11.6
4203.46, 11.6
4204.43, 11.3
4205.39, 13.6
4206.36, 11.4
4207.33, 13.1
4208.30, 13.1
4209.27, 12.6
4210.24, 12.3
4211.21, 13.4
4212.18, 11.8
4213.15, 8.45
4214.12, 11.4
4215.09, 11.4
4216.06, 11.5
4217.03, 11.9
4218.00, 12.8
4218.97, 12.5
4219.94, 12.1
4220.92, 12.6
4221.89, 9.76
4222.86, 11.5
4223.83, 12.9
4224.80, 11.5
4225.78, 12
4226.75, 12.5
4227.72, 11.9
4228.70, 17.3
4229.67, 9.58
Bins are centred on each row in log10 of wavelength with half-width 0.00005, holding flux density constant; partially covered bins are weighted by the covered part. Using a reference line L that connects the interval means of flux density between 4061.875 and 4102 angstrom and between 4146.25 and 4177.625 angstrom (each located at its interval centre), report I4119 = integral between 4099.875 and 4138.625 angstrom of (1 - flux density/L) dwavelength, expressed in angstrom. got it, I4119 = 3.21 angstrom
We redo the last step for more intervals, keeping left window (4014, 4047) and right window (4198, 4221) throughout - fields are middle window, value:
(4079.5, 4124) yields 8.6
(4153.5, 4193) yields 0.3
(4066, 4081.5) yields 1.0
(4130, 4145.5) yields -0.3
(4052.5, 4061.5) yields -0.2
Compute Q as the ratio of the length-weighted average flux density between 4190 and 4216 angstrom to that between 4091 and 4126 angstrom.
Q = 1.24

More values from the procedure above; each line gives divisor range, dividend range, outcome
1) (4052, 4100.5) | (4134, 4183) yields 1.09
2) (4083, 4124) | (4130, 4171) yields 1.27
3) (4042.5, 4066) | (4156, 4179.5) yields 0.96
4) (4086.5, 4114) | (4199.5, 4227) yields 1.31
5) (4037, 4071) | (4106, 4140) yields 0.90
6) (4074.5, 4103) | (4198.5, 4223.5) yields 1.16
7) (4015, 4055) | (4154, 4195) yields 0.94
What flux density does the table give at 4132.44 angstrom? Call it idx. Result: 11.9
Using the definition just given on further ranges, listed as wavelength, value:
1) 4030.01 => 13.2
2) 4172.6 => 12.2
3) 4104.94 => 7.11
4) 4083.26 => 11.3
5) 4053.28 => 13.6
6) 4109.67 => 9.1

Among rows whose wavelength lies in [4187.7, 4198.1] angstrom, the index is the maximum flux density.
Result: 13.8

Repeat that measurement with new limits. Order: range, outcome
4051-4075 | 14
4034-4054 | 14.5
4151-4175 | 15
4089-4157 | 14.9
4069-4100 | 12.9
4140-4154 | 13.6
